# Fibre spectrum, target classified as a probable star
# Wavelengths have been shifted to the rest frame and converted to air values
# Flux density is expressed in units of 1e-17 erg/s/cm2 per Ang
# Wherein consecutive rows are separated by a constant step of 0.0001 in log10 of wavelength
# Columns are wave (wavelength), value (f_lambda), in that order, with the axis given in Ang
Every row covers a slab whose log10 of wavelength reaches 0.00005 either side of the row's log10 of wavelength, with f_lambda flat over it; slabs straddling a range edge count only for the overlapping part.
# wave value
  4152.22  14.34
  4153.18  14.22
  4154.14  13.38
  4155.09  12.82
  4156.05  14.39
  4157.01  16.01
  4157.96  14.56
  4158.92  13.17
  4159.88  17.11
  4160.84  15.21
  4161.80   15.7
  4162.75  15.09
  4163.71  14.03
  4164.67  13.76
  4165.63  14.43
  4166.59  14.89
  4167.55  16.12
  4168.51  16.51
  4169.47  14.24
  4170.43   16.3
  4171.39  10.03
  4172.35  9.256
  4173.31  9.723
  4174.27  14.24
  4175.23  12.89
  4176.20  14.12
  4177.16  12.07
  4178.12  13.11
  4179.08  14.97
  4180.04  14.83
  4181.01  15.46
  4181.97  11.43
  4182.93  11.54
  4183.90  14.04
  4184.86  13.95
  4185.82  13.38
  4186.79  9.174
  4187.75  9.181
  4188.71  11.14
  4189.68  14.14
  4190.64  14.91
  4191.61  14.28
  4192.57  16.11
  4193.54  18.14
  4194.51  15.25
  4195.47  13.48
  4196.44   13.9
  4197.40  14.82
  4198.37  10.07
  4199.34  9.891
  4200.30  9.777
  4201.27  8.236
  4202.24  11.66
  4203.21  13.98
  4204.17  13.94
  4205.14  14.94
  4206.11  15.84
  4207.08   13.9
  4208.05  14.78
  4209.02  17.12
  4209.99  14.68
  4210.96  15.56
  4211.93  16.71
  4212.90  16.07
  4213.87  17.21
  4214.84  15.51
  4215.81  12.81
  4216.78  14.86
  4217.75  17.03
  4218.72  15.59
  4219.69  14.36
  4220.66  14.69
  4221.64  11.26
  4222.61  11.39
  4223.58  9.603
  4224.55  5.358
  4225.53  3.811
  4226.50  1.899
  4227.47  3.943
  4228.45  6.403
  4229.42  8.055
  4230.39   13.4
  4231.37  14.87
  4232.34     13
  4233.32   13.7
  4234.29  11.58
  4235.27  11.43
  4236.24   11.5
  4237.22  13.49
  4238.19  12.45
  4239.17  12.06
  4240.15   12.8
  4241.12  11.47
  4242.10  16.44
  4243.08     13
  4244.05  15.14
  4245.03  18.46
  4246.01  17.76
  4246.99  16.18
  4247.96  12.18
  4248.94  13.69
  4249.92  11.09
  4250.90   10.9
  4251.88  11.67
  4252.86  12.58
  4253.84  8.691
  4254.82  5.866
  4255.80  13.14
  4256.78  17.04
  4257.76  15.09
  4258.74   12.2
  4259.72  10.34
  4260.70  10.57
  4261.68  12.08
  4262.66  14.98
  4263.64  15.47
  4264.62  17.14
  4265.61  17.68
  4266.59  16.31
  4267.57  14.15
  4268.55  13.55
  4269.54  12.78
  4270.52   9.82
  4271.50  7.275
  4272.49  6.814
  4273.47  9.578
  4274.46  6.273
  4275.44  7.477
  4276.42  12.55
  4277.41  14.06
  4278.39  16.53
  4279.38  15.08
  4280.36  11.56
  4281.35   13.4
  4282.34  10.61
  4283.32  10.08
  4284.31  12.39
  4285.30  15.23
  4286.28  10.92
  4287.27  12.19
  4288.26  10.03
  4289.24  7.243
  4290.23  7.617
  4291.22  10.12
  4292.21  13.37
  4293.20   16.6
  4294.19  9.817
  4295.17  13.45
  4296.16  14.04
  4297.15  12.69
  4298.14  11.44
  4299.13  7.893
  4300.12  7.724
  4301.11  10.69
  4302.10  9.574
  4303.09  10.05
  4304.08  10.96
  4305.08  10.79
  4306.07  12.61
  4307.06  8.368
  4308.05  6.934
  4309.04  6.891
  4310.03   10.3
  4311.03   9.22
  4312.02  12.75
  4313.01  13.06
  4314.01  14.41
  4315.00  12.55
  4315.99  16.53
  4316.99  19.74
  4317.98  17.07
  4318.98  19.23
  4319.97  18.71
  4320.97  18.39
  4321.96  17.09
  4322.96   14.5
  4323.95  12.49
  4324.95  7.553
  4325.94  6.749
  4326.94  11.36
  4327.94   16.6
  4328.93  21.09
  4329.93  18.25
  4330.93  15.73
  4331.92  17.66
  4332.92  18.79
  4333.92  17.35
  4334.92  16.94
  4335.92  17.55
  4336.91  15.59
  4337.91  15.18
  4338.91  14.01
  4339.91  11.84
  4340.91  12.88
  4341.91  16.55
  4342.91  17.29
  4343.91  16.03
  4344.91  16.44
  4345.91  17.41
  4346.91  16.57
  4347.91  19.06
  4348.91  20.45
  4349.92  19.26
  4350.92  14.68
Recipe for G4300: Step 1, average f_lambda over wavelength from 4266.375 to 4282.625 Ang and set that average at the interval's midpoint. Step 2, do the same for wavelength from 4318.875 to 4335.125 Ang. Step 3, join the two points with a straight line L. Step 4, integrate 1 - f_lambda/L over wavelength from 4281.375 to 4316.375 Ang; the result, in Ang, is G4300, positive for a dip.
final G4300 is 6.0 Ang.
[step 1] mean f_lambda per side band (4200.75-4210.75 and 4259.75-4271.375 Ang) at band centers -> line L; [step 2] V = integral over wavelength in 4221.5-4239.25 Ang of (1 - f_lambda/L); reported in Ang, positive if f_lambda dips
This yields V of 5.1 Ang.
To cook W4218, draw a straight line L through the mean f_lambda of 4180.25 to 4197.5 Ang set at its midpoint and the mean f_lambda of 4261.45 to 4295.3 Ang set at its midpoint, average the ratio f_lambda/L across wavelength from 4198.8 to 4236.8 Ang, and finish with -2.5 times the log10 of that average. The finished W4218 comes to 0.068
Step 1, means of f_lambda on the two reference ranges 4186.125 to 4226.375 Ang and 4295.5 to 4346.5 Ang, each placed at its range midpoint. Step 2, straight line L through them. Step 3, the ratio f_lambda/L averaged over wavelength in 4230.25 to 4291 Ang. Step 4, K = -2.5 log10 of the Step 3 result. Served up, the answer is 0.085 mag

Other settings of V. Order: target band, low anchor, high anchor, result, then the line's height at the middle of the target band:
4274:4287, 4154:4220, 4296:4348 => 1.79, 13.9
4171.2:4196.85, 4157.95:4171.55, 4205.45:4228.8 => 1.48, 14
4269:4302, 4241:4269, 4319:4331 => 7.25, 14.2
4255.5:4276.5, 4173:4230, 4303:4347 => 1.92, 13.6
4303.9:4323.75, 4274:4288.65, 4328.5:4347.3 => 1.47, 14.5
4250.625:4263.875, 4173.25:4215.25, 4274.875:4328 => 0.66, 12.8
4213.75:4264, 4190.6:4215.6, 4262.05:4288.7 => 3.86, 13.3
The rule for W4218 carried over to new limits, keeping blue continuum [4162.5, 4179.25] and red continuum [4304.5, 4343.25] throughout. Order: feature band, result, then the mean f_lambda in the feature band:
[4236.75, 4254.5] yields 0.06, 13.3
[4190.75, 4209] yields 0.01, 13.6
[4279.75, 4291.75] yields 0.28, 11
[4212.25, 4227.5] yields 0.17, 11.9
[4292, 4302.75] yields 0.23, 11.5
